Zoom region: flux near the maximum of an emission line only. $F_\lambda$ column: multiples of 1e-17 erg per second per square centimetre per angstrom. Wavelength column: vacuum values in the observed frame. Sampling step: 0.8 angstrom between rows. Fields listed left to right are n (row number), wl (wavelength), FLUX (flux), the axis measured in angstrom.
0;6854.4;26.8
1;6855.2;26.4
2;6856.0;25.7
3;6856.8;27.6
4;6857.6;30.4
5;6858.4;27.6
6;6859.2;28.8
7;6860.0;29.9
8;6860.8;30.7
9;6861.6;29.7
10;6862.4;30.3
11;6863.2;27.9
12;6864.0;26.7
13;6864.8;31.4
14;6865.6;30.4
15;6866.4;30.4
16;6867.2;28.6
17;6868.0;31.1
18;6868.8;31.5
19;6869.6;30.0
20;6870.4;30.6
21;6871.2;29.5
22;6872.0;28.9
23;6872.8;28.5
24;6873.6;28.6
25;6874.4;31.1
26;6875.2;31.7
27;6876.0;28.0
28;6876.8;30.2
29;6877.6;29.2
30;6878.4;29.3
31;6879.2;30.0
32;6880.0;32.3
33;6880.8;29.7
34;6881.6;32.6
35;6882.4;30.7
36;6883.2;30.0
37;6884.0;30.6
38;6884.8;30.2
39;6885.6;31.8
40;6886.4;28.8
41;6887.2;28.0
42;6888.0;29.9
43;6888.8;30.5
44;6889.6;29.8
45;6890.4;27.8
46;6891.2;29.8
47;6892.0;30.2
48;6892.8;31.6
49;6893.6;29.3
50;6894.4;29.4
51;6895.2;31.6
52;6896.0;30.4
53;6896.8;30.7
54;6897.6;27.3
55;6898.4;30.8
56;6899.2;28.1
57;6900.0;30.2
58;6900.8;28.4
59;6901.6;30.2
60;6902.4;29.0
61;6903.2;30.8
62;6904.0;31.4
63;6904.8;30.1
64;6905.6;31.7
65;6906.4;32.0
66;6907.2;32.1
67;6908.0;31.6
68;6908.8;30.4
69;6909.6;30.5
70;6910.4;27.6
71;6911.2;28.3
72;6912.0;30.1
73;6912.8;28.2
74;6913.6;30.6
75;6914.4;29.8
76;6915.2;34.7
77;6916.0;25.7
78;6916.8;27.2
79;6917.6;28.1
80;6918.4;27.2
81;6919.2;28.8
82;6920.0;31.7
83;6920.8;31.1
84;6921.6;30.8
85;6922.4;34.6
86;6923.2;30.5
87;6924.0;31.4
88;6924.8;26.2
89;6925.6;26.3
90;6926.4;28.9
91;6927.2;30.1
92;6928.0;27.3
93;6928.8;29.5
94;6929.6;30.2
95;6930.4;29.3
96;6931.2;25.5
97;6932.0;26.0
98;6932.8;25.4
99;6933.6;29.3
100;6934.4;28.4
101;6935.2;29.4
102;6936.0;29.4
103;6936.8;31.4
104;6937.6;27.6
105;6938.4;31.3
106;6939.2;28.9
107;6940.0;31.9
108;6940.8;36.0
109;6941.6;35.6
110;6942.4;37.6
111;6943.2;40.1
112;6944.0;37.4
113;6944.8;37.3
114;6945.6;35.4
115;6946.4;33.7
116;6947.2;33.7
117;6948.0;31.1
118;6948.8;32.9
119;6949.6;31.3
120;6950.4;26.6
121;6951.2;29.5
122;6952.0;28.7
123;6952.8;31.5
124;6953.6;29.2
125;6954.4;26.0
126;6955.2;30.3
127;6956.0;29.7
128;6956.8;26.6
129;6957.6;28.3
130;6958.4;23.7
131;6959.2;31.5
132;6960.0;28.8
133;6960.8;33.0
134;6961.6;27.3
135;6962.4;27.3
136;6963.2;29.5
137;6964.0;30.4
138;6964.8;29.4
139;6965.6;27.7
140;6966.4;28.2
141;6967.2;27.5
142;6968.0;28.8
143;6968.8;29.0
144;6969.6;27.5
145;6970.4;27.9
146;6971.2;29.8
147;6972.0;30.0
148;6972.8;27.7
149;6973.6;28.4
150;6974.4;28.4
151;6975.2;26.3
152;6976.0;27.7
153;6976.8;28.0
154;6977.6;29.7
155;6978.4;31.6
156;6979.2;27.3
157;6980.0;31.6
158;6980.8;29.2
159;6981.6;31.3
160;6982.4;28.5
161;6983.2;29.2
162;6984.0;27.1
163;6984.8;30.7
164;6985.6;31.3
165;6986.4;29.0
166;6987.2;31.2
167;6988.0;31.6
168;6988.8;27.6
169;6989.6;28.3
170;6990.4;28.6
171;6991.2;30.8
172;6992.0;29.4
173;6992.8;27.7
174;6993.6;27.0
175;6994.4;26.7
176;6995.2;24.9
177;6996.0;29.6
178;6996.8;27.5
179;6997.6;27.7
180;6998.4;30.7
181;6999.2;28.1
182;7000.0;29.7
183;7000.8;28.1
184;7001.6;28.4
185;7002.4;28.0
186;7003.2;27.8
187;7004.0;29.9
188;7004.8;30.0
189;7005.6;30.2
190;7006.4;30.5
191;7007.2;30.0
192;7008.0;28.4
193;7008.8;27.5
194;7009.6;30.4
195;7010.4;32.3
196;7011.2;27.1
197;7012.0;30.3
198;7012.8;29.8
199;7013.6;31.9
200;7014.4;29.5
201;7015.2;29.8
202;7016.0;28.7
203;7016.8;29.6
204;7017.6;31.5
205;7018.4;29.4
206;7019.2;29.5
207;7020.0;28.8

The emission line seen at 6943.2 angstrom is [N II]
